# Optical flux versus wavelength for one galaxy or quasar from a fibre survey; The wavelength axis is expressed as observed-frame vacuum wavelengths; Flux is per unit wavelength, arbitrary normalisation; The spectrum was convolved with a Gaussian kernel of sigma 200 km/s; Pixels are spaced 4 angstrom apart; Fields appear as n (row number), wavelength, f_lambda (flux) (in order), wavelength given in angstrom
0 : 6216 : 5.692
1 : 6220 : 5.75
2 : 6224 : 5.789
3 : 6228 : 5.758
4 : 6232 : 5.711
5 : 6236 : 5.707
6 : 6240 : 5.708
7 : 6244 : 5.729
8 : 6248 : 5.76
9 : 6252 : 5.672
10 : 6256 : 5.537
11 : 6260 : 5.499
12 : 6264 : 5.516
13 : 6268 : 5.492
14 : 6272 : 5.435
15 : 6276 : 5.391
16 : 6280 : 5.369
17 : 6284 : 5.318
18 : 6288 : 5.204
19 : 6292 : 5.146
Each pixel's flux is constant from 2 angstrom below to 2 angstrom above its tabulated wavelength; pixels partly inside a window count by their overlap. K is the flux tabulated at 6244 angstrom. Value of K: 5.729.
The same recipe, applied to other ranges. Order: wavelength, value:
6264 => 5.516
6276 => 5.391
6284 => 5.318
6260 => 5.499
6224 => 5.789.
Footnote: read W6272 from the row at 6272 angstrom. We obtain 5.435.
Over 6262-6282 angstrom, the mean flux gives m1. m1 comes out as 5.44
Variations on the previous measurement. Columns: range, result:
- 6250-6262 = 5.57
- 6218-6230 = 5.77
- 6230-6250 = 5.72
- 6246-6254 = 5.72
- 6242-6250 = 5.74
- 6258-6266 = 5.51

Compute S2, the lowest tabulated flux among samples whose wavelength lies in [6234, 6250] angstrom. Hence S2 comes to 5.707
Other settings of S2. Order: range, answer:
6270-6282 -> 5.369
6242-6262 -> 5.499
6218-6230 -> 5.75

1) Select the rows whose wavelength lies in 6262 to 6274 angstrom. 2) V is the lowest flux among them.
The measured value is 5.435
